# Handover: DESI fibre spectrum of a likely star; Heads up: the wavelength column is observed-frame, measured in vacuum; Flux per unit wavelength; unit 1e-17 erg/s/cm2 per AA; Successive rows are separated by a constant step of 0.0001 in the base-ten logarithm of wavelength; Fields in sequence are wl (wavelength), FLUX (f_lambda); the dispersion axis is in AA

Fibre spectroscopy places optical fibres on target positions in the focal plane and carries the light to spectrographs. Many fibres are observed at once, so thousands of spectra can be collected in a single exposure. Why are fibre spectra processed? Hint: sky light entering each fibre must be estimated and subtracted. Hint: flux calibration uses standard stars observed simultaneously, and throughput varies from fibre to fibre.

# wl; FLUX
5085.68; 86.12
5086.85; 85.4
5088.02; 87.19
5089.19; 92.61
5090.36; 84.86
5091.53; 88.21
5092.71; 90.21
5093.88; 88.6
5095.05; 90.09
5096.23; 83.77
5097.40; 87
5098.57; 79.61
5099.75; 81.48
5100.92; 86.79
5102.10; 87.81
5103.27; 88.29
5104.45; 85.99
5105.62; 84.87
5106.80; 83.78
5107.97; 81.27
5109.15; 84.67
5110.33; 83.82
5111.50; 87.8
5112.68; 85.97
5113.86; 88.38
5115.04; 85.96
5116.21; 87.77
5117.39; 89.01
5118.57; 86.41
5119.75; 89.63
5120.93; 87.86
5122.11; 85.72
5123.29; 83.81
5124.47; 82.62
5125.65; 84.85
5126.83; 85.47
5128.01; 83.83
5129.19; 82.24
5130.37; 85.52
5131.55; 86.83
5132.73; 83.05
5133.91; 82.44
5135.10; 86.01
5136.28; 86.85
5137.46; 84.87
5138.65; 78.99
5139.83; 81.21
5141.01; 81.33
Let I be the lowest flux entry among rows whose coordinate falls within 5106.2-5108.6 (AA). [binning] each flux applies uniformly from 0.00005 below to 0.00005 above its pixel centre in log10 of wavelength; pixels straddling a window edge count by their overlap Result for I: 81.27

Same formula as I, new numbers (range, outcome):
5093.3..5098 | 83.77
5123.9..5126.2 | 82.62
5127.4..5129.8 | 82.24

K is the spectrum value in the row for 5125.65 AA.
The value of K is 84.85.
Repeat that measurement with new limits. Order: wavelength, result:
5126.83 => 85.47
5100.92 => 86.79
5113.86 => 88.38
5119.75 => 89.63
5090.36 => 84.86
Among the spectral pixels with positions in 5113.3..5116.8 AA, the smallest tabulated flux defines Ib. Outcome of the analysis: 85.96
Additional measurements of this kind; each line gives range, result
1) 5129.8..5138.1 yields 82.44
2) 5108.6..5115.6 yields 83.82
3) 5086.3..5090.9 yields 84.86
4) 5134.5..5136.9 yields 86.01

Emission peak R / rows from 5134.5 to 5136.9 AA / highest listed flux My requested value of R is 86.85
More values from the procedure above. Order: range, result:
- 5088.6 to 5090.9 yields 92.61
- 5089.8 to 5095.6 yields 90.21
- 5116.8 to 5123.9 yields 89.63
